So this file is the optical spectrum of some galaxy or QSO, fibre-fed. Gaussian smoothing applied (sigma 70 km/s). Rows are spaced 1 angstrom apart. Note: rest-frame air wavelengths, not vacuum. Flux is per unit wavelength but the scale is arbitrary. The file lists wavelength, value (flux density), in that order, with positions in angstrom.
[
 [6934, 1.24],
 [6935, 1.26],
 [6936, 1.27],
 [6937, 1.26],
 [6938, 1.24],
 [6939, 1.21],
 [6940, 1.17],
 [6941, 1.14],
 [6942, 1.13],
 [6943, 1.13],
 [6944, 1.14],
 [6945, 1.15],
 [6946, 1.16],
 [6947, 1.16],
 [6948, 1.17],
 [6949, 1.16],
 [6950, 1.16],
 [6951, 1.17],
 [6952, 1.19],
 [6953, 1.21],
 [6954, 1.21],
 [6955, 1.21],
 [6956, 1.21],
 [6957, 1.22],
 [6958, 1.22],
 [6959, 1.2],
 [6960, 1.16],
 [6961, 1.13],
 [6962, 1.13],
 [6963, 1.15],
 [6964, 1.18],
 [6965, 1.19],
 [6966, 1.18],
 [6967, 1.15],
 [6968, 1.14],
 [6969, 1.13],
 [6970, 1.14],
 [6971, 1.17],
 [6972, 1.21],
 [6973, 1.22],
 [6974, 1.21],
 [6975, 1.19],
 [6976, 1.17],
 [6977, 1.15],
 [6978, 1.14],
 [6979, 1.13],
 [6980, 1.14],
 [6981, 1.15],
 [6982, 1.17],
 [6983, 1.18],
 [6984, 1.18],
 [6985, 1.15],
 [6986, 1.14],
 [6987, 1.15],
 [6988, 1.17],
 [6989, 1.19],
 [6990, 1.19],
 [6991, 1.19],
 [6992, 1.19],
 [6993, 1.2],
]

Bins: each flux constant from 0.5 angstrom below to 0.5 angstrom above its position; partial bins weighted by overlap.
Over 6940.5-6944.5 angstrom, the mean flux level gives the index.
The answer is 1.13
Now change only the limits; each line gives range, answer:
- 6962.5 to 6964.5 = 1.17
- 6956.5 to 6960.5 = 1.2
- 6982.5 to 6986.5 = 1.16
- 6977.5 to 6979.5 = 1.13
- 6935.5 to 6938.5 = 1.26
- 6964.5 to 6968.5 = 1.17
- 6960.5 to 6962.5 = 1.13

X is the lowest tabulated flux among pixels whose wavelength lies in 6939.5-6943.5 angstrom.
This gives 1.13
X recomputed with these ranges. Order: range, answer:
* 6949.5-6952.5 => 1.16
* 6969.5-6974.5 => 1.14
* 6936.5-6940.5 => 1.17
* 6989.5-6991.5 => 1.19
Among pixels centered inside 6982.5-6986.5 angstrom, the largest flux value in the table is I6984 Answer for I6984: 1.18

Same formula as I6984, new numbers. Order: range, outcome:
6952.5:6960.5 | 1.22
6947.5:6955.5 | 1.21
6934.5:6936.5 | 1.27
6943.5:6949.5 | 1.17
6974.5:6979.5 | 1.19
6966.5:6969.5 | 1.15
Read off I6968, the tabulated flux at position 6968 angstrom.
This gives 1.14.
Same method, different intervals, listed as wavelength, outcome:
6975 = 1.19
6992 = 1.19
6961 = 1.13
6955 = 1.21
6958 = 1.22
